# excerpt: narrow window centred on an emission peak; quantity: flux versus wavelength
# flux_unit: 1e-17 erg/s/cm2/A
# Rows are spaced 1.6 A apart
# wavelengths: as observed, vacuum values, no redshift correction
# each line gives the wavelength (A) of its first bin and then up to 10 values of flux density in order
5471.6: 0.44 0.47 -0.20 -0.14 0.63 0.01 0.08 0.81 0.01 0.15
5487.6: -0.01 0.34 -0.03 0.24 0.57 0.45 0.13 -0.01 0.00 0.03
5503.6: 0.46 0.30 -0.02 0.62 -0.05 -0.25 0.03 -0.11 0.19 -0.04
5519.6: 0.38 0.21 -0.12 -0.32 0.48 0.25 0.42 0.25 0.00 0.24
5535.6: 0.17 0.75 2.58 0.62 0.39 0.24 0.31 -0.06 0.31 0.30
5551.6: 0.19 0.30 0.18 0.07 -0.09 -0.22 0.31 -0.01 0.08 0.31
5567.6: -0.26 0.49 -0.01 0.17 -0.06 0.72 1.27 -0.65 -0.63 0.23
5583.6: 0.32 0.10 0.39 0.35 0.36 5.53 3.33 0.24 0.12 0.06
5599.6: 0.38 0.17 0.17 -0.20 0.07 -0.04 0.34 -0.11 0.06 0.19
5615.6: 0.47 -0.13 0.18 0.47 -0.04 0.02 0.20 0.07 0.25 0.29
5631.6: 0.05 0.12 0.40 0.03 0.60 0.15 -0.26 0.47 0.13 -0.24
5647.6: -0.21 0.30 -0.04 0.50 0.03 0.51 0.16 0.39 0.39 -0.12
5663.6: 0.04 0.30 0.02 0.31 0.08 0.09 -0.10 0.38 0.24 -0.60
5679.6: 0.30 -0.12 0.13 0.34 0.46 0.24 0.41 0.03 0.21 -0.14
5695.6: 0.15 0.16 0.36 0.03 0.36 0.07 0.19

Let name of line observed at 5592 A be [O III] 5007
